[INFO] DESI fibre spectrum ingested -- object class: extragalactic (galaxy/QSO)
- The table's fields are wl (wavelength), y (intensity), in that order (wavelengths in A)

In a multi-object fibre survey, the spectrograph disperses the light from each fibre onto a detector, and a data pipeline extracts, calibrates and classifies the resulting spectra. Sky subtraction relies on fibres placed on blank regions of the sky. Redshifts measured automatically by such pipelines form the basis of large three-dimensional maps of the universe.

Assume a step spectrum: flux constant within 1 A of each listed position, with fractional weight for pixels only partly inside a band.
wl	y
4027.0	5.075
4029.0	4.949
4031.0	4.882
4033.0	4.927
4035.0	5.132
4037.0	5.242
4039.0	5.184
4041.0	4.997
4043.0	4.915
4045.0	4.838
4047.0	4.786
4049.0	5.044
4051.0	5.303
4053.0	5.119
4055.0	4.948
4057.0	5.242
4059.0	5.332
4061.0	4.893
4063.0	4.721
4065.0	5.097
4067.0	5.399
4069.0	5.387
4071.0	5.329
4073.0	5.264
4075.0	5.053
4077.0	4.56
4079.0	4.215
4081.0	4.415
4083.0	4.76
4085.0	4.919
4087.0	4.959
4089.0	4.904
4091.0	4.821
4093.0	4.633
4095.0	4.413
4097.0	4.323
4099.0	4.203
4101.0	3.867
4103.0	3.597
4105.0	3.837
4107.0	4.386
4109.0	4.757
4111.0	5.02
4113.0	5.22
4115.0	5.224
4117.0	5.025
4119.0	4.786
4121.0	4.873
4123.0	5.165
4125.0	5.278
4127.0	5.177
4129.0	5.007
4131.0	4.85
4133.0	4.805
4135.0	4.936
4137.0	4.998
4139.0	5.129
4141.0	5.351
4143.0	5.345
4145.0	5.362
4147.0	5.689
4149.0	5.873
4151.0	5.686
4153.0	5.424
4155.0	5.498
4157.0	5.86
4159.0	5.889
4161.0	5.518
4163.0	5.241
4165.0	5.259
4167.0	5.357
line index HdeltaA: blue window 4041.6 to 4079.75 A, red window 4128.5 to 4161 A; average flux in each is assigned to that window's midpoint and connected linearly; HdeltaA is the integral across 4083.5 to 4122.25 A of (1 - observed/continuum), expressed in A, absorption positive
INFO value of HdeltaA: 4.3 A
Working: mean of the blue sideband 5.03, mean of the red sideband 5.37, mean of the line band 4.62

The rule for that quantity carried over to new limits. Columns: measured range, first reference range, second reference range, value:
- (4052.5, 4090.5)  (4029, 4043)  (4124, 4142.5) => 0.61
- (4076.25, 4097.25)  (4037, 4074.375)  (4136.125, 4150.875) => 2.30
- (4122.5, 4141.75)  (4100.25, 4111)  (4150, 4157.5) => -0.42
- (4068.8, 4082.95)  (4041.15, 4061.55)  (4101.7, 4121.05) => 0.09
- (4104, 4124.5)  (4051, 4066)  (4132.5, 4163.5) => 1.75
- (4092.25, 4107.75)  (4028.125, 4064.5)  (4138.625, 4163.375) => 3.36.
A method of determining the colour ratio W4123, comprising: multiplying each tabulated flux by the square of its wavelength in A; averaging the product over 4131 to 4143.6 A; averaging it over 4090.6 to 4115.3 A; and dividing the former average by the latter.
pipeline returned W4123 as 1.2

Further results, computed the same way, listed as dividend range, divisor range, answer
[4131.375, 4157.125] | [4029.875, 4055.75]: 1.12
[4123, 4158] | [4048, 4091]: 1.10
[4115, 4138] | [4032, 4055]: 1.03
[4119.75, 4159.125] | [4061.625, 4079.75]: 1.09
